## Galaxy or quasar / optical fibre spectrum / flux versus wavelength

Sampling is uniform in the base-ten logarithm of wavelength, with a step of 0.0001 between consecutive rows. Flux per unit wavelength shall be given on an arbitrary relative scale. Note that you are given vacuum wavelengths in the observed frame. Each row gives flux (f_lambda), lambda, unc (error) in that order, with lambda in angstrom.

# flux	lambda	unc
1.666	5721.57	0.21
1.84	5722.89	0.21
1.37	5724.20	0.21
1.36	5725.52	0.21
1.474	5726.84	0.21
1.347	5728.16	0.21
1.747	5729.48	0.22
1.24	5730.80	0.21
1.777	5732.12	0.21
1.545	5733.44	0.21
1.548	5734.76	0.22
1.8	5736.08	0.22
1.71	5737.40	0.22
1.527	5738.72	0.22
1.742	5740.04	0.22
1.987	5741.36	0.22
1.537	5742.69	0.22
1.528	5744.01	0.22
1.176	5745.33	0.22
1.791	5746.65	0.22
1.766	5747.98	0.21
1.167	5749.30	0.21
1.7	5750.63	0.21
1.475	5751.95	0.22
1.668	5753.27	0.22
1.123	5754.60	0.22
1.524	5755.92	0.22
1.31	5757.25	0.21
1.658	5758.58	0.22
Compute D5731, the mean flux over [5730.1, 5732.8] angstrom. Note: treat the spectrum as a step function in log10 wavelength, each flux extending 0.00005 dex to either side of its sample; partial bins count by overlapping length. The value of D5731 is 1.51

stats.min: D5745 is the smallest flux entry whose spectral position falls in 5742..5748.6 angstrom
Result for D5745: 1.176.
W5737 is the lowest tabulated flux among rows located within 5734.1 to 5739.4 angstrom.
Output 1.527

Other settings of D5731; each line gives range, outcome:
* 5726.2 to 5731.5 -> 1.45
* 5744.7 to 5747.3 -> 1.49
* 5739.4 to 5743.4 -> 1.75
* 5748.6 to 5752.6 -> 1.45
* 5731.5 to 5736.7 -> 1.67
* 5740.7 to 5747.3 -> 1.6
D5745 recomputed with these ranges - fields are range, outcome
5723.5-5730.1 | 1.347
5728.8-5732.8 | 1.24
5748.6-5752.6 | 1.167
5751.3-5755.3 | 1.123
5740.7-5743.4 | 1.537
